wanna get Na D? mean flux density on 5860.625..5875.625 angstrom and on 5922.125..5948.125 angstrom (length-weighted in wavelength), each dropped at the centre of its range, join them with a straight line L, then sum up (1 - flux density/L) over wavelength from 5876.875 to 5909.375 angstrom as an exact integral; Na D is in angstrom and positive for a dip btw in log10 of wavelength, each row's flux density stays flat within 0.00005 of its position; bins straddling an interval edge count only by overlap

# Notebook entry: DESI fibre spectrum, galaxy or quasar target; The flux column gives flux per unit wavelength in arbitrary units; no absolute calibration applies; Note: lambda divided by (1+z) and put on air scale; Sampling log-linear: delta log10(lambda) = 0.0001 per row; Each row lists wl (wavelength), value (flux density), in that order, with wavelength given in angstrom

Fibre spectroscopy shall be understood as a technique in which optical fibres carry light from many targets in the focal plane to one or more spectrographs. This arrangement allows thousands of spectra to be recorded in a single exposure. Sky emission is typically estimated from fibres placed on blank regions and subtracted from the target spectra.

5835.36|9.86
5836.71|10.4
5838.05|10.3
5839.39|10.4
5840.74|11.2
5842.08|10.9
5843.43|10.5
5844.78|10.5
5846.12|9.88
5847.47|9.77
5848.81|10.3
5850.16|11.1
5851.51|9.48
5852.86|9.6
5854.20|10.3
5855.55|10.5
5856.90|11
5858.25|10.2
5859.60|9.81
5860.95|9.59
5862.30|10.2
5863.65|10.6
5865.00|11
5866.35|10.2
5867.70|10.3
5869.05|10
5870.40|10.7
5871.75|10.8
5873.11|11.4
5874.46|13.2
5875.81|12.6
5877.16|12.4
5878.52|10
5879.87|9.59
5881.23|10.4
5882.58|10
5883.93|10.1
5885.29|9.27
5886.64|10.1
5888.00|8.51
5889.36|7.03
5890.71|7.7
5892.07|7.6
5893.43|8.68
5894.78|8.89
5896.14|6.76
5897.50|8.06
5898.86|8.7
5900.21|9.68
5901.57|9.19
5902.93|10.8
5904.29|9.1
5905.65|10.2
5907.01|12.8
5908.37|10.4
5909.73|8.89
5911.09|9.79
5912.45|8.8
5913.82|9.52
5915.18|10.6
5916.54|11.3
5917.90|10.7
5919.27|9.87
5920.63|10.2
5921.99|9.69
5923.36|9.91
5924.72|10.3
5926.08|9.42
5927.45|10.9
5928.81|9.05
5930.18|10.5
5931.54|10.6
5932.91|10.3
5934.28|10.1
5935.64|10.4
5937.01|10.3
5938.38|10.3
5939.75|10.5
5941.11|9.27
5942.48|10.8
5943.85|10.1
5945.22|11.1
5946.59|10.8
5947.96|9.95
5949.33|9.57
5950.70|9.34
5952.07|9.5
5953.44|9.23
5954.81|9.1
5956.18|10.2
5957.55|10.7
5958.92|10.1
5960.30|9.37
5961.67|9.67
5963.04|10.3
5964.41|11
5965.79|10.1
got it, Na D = 3.8 angstrom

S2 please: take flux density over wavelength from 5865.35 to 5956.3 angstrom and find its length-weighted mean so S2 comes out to 9.94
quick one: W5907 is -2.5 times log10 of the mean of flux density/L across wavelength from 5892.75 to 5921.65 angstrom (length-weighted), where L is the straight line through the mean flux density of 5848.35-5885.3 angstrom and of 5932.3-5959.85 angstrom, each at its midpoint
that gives 0.07 mag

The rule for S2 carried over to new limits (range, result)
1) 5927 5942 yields 10.2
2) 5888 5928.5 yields 9.48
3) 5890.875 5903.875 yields 8.68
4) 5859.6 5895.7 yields 10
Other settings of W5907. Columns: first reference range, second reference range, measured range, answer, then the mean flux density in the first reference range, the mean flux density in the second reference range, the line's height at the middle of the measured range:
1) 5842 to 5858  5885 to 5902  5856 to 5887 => -0.13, 10.3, 8.45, 9.38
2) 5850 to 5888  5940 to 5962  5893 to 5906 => 0.15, 10.5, 9.94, 10.3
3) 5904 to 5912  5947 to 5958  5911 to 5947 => -0.02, 10.2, 9.71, 9.98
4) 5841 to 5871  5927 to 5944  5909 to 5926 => 0.03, 10.3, 10.2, 10.3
